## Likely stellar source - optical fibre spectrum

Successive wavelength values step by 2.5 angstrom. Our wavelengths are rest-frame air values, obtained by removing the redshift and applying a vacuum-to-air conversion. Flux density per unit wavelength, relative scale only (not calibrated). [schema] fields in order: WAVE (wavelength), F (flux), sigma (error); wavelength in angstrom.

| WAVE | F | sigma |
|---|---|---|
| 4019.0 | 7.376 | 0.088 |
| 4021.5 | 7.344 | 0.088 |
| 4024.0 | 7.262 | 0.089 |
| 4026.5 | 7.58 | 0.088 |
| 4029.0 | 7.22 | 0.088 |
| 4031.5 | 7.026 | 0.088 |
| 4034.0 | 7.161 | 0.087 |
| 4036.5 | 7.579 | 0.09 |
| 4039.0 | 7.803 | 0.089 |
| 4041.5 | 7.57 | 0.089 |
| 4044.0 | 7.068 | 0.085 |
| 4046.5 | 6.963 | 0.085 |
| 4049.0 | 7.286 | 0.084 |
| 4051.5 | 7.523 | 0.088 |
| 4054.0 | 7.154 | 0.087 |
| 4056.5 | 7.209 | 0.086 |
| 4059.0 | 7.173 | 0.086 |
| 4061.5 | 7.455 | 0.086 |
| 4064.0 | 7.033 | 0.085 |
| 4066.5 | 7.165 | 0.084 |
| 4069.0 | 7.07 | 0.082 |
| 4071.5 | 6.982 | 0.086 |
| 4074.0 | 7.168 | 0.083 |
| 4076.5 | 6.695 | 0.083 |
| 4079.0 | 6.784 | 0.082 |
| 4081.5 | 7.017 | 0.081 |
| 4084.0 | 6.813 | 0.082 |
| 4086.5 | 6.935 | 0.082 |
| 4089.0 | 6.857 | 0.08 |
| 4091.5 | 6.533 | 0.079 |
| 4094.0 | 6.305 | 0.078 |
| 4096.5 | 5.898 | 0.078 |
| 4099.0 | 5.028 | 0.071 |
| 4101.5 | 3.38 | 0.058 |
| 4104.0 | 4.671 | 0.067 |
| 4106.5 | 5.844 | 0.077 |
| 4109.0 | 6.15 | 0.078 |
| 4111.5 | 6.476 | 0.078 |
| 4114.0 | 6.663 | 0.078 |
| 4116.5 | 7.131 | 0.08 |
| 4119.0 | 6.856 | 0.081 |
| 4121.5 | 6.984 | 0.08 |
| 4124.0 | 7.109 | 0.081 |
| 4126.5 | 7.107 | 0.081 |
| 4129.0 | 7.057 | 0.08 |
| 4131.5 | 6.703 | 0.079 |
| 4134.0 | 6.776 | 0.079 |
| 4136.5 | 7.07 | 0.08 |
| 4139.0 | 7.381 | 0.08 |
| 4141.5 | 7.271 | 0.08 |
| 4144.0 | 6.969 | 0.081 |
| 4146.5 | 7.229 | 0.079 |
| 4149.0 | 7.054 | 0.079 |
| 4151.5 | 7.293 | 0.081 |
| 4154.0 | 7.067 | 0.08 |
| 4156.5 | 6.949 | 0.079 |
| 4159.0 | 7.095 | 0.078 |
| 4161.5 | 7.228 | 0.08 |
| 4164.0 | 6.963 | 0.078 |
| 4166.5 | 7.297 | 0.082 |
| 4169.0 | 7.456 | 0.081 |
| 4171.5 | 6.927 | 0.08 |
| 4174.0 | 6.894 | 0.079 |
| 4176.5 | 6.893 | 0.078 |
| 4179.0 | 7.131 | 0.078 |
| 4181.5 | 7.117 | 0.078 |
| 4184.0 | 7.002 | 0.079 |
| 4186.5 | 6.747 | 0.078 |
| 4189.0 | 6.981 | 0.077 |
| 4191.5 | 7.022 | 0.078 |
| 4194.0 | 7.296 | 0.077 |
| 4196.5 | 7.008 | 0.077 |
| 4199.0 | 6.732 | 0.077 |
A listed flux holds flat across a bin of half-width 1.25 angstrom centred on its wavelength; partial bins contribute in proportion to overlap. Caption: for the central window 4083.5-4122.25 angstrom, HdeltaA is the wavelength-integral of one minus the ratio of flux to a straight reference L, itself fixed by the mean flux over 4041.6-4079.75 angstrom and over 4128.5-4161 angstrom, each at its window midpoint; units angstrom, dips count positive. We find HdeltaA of 5.3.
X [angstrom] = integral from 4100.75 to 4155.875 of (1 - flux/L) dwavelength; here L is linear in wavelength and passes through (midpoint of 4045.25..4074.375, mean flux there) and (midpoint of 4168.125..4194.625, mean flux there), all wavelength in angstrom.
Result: 3.22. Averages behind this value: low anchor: 7.18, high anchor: 7.03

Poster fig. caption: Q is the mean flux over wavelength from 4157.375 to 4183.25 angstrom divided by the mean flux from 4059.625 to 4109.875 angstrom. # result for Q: 1.1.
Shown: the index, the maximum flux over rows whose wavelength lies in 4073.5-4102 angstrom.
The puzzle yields 7.168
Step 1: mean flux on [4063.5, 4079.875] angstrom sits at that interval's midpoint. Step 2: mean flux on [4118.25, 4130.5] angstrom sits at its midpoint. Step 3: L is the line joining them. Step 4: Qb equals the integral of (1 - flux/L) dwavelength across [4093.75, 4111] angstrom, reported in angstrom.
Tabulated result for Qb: 4.2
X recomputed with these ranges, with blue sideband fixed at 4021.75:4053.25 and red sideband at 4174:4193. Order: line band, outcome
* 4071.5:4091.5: 1.0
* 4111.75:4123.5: 0.4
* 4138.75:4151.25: -0.2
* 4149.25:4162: -0.1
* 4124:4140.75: 0.2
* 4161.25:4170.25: -0.3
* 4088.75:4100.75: 2.1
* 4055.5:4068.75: 0.1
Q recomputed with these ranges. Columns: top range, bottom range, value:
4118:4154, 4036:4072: 0.97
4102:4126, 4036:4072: 0.87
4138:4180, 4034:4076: 0.98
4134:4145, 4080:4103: 1.17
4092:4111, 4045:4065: 0.75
